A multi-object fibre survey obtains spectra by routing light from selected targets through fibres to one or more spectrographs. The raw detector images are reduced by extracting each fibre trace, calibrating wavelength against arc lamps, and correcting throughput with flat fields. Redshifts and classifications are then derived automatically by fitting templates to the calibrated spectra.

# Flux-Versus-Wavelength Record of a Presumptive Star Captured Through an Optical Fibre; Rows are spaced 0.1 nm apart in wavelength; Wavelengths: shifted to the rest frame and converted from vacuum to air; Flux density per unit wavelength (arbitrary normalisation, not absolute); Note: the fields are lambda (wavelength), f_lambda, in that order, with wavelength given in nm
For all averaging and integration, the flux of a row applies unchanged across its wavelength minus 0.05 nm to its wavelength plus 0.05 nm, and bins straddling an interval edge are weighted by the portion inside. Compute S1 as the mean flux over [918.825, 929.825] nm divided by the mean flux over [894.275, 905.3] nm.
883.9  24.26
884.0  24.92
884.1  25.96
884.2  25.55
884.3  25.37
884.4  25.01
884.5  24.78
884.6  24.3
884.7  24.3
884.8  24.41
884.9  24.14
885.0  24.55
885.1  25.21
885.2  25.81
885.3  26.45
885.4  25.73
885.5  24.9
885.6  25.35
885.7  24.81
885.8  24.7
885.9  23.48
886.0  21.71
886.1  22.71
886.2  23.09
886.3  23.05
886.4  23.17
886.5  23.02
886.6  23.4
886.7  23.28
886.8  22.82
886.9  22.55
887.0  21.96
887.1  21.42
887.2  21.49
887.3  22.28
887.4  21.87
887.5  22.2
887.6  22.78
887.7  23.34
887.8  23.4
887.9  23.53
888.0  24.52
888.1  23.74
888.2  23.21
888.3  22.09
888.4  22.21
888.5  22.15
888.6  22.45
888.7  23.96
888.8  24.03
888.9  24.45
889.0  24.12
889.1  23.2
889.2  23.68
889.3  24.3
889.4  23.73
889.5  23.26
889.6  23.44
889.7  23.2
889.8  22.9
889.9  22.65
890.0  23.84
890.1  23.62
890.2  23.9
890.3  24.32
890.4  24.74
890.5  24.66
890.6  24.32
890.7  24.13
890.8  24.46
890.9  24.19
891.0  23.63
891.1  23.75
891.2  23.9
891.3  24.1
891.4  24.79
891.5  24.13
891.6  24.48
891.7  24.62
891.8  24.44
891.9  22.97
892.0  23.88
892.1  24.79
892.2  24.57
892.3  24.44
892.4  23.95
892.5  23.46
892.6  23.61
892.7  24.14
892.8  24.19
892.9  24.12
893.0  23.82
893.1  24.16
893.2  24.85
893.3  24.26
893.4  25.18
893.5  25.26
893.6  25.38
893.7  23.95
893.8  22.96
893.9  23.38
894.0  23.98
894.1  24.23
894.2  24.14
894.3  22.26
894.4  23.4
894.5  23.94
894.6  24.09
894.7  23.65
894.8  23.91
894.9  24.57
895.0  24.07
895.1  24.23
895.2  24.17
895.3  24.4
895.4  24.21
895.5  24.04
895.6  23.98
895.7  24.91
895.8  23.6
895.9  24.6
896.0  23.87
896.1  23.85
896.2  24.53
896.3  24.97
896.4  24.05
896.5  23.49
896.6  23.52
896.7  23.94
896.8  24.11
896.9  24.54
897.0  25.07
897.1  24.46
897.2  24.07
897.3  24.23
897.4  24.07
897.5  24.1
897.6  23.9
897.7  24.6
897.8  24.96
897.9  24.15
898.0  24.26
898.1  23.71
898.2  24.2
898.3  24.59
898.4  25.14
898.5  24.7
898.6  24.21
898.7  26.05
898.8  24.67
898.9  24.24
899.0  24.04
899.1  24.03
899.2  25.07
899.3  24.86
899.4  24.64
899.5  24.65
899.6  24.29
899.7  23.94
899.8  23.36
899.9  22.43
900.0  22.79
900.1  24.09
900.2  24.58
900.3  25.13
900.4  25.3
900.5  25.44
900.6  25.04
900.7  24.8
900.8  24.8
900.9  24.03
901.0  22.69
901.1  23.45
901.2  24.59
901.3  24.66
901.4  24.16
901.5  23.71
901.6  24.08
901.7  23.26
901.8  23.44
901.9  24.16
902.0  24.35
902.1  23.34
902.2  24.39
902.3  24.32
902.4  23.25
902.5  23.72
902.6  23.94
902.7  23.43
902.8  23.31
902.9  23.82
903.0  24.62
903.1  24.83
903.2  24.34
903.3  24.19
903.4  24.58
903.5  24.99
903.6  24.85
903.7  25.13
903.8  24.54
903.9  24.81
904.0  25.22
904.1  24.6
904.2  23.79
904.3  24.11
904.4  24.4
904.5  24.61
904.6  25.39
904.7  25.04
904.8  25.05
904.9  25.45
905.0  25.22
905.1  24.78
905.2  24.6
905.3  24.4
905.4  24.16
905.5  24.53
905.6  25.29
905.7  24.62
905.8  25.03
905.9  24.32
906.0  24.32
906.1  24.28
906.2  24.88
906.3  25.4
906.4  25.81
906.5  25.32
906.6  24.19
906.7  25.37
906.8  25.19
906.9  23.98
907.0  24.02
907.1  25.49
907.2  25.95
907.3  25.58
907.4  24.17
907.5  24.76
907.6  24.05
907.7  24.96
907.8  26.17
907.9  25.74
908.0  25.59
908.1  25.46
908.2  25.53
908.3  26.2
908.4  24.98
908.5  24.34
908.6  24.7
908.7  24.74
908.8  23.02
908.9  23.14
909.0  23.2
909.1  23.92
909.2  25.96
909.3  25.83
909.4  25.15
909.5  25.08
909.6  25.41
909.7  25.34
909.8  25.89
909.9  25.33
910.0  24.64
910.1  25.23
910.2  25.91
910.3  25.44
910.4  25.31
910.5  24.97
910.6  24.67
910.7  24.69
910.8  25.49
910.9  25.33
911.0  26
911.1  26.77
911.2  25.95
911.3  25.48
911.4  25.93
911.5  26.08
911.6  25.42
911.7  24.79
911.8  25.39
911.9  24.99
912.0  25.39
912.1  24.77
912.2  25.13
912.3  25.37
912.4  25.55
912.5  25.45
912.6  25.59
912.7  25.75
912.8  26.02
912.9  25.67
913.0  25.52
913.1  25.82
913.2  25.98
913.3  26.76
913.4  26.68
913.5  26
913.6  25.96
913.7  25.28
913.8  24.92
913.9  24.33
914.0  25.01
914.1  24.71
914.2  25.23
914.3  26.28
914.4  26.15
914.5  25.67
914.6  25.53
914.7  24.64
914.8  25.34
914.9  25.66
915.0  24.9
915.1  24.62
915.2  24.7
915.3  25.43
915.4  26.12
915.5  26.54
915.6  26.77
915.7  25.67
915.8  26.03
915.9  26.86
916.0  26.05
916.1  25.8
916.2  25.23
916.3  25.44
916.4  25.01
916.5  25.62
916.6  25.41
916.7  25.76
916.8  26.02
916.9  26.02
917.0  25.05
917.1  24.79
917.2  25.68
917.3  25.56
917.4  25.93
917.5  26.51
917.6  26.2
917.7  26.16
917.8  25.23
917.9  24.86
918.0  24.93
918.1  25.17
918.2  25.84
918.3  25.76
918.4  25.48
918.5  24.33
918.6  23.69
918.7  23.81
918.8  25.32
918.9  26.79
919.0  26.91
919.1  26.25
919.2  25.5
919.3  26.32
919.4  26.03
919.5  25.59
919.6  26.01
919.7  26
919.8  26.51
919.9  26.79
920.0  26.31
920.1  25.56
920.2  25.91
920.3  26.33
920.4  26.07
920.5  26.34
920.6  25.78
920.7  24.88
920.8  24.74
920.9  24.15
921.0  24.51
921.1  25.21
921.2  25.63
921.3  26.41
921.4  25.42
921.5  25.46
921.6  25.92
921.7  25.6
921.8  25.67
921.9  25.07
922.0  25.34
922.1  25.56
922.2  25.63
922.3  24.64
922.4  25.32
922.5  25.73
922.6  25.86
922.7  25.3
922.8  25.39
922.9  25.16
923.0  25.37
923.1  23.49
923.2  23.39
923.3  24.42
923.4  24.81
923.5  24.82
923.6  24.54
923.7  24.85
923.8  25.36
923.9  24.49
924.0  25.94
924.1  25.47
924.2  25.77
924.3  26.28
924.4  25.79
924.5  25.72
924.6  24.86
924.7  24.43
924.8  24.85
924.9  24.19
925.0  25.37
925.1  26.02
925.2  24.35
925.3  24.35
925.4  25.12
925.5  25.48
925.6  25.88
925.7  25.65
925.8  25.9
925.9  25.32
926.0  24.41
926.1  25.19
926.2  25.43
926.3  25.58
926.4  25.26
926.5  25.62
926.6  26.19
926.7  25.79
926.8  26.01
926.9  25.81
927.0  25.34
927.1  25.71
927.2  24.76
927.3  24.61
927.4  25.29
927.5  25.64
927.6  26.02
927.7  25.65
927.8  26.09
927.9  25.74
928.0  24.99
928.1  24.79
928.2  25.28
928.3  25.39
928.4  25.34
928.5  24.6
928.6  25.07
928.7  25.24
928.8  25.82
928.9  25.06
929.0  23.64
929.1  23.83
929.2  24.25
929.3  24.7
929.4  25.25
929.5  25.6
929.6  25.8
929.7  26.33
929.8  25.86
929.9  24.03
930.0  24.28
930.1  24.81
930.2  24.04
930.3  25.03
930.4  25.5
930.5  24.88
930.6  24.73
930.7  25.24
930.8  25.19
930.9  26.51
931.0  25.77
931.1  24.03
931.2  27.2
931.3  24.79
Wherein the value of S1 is 1.05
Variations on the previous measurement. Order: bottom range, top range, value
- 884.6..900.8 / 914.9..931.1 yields 1.06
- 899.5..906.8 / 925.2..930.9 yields 1.03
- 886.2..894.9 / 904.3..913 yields 1.06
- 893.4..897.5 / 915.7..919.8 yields 1.06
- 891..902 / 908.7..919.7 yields 1.05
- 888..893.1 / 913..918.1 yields 1.07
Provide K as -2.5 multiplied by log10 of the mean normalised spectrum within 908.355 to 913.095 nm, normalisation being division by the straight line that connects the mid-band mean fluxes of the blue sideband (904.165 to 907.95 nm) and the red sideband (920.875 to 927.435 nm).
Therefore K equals -0.01 mag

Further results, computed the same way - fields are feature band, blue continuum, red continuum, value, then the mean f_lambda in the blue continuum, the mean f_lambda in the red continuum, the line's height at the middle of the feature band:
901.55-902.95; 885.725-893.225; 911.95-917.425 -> 0.04 mag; 23.5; 25.6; 24.6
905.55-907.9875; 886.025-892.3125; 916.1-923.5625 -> -0.02 mag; 23.5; 25.5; 24.6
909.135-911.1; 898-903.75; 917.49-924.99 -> -0.03 mag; 24.3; 25.4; 24.8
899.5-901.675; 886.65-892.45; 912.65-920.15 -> 0.01 mag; 23.5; 25.7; 24.4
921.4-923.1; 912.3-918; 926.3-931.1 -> 0.00 mag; 25.6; 25.2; 25.4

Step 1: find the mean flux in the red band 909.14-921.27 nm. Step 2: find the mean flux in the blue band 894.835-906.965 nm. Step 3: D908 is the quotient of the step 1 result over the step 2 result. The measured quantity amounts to 1.0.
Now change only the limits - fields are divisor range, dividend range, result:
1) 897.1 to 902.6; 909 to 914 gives 1.05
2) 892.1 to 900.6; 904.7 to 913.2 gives 1.04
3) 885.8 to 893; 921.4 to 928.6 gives 1.08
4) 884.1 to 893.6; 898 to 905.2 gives 1.02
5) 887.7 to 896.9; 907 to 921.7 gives 1.06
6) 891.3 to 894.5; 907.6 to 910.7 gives 1.04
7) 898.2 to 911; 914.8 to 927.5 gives 1.03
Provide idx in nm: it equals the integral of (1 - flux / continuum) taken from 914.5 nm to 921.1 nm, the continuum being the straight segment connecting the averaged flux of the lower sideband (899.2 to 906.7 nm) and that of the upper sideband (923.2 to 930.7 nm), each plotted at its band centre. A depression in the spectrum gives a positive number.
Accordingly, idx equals -0.19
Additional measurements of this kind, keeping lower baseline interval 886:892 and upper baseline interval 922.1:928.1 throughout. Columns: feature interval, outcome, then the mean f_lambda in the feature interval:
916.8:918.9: -0.04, 25.4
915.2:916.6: -0.06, 25.8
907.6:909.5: -0.04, 24.9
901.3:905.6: -0.04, 24.4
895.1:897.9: -0.05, 24.2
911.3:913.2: -0.07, 25.5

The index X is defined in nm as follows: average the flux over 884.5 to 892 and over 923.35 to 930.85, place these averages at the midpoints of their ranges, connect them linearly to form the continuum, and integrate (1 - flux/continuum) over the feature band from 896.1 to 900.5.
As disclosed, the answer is -0.05 nm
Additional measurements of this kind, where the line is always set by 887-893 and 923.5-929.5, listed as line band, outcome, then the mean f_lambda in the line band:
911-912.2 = -0.05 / 25.5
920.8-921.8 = -0.01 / 25.4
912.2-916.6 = -0.16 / 25.6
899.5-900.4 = 0.00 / 24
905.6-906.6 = -0.02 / 24.9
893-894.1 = -0.02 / 24.3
